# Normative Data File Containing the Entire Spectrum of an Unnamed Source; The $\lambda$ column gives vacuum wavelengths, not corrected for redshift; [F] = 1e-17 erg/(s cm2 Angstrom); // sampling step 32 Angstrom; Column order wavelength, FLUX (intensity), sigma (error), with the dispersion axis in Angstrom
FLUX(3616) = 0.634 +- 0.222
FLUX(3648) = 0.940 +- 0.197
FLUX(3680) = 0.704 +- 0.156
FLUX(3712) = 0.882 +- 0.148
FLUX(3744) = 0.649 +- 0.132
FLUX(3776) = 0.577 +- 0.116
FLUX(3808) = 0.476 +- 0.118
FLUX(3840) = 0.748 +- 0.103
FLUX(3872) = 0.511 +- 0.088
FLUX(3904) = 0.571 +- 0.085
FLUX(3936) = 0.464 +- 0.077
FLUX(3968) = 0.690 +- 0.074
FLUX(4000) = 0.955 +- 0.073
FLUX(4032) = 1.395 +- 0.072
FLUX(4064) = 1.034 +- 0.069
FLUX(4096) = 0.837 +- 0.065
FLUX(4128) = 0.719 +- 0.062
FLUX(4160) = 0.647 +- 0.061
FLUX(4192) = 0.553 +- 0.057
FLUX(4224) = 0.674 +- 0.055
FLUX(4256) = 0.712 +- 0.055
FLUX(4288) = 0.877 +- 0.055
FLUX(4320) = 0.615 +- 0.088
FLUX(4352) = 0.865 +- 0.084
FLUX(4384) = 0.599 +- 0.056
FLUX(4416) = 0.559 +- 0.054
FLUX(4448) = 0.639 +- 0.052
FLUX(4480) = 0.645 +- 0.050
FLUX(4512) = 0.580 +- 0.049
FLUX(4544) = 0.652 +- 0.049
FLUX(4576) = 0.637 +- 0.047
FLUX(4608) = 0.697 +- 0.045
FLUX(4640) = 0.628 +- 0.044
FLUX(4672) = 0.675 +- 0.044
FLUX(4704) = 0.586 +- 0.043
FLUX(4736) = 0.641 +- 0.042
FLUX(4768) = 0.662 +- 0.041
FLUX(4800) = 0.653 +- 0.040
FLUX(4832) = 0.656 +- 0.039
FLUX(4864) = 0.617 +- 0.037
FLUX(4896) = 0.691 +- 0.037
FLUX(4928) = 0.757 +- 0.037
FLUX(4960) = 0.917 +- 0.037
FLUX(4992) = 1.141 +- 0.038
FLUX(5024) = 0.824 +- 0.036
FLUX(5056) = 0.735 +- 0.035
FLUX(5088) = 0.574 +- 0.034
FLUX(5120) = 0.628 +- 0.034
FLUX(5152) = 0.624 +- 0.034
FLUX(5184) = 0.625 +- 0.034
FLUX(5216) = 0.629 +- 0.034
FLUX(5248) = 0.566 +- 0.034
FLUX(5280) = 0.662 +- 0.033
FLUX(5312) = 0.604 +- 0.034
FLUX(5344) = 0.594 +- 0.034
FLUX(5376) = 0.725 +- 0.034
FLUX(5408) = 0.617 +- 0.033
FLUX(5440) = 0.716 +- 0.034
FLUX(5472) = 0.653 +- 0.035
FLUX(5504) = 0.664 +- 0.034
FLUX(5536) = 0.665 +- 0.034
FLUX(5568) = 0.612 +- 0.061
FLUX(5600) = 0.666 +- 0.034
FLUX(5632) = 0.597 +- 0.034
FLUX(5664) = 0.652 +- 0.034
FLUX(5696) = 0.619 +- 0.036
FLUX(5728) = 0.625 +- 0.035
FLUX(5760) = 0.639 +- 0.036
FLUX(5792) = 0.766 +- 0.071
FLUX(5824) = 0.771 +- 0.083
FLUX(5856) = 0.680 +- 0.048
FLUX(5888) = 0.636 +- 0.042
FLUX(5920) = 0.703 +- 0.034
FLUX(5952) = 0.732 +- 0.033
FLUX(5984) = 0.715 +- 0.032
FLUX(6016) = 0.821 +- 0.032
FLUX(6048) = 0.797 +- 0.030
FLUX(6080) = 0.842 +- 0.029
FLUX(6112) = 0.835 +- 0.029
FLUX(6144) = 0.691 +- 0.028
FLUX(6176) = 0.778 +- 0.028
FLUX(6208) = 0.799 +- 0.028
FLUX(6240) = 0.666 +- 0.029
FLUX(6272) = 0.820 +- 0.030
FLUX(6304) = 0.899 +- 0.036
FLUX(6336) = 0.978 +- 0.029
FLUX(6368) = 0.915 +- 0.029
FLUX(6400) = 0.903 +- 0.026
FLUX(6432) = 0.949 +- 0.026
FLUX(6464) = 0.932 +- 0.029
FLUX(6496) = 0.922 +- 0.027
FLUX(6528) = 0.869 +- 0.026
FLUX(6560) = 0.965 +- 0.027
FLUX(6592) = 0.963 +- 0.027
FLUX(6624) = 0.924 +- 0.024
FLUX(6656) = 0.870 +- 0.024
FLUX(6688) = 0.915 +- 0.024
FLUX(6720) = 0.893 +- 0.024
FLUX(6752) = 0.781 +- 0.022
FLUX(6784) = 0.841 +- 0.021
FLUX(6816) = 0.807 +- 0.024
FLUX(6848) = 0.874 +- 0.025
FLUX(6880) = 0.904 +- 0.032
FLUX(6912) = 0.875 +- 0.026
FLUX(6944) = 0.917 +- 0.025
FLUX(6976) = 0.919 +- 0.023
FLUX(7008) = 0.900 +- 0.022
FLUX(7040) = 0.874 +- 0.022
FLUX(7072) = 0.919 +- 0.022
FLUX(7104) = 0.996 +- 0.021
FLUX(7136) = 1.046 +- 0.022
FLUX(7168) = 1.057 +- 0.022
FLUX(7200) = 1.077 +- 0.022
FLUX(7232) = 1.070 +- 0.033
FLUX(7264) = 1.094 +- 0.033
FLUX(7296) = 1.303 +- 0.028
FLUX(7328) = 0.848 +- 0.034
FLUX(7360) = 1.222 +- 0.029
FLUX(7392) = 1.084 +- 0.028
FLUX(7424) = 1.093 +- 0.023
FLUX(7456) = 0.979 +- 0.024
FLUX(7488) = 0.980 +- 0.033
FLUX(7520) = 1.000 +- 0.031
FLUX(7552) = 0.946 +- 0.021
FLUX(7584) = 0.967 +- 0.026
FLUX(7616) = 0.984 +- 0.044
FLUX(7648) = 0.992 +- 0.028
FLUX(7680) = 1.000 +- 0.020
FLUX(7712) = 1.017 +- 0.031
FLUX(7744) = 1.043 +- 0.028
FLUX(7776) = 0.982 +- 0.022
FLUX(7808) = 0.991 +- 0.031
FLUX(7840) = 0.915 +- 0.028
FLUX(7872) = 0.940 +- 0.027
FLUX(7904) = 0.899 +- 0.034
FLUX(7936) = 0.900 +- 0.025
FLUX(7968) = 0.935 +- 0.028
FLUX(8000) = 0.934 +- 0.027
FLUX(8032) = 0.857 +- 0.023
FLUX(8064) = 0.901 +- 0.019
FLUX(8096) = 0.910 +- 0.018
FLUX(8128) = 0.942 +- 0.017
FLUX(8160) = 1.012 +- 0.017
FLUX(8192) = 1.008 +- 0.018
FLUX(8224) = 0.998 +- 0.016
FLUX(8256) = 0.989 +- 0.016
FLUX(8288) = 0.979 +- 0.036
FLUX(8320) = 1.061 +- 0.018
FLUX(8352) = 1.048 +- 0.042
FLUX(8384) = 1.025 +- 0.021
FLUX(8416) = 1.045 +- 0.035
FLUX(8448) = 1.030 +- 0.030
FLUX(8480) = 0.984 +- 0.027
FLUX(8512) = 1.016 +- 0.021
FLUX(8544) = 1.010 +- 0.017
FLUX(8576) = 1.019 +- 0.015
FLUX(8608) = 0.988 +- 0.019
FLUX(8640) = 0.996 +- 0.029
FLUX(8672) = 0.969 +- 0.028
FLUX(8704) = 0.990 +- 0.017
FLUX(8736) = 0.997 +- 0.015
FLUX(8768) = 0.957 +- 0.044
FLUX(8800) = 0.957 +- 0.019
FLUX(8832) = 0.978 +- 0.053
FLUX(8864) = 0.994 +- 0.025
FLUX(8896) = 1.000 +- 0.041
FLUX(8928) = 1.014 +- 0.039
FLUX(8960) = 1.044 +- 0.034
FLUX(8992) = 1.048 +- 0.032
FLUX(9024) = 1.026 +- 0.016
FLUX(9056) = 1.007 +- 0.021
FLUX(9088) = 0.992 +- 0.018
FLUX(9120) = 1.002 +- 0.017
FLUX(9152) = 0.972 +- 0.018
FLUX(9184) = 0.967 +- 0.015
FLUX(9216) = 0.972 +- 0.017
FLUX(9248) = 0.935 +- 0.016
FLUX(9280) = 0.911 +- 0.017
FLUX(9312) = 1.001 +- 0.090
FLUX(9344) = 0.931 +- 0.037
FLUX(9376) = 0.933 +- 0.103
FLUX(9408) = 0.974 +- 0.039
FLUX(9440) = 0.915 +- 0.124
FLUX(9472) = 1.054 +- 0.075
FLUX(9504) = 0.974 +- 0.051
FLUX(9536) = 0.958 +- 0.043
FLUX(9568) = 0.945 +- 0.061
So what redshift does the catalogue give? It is 0.103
